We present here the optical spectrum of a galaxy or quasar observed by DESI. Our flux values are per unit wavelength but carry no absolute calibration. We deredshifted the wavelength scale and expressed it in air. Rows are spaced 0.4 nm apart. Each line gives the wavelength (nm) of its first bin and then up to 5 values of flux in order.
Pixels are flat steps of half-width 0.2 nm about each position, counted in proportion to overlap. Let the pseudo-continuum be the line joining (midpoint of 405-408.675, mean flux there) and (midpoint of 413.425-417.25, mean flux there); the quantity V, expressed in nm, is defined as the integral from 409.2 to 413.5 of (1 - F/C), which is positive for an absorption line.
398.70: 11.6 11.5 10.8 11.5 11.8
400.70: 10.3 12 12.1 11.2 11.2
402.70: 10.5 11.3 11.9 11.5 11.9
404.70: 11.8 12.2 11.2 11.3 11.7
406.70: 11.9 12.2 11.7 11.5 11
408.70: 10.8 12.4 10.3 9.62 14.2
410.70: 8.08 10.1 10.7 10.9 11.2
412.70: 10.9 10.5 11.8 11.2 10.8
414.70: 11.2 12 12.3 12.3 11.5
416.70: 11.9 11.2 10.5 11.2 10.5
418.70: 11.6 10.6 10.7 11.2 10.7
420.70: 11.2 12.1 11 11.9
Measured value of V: 0.32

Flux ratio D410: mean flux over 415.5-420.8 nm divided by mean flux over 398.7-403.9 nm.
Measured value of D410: 0.99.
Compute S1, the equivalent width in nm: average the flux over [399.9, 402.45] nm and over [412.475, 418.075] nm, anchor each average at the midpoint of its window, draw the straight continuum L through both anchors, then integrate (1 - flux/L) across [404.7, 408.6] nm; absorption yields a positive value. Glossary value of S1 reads -0.07 nm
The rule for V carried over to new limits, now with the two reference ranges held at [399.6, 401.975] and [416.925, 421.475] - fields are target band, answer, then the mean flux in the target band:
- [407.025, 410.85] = 0.032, 11.2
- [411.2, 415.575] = 0.002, 11.2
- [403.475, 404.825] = -0.043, 11.8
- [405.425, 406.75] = -0.019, 11.5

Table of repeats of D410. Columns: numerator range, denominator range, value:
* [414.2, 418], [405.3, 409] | 1.00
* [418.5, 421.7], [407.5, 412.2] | 1.02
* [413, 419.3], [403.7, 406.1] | 0.97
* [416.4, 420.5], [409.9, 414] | 1.01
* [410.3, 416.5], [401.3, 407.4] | 0.96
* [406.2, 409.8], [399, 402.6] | 1.01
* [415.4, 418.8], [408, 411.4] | 1.05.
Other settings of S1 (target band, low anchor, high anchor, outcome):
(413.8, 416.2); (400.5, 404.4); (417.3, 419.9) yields -0.14 nm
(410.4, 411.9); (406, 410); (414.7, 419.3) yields 0.17 nm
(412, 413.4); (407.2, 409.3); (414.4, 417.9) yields 0.07 nm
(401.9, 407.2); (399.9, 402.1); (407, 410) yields -0.10 nm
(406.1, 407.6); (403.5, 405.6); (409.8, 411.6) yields -0.08 nm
